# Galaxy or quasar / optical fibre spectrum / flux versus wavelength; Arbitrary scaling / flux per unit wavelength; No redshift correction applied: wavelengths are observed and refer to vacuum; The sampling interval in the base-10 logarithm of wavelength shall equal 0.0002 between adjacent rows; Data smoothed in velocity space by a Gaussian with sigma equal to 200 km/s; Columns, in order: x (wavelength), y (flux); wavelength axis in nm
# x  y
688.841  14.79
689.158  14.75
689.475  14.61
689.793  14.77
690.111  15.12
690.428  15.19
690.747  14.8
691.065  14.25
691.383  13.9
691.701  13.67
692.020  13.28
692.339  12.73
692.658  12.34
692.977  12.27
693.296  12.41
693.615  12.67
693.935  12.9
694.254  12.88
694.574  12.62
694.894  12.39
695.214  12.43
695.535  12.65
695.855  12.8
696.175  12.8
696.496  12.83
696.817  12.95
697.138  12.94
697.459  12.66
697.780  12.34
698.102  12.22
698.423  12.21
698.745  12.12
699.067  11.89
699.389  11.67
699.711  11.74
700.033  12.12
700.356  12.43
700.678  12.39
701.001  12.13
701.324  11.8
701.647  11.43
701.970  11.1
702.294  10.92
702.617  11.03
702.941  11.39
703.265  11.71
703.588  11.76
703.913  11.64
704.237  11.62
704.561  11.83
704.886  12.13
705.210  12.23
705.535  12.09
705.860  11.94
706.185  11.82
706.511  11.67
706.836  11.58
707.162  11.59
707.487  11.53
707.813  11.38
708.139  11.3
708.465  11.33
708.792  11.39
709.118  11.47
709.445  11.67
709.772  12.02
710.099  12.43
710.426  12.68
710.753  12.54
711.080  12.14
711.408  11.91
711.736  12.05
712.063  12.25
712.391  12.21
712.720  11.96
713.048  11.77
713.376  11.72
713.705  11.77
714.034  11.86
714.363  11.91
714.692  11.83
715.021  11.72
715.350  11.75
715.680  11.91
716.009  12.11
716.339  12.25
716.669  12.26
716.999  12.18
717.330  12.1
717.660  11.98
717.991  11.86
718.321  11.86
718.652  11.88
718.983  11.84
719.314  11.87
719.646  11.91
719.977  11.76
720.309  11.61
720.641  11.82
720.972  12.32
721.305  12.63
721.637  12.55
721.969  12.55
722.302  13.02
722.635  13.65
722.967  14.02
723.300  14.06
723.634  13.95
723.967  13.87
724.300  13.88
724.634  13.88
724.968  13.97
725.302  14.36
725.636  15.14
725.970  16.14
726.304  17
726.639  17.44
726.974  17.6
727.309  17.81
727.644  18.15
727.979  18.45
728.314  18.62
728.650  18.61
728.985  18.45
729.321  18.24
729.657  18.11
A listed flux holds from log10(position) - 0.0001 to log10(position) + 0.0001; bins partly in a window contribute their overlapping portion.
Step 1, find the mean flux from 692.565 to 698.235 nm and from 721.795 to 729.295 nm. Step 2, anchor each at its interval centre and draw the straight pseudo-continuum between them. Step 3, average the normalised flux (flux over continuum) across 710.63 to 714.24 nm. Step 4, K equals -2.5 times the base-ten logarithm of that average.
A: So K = 0.19 mag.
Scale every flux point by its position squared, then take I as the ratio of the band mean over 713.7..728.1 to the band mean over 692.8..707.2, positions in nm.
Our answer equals 1.2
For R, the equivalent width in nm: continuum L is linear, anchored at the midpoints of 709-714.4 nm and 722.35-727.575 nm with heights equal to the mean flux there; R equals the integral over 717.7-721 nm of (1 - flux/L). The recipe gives 0.47 nm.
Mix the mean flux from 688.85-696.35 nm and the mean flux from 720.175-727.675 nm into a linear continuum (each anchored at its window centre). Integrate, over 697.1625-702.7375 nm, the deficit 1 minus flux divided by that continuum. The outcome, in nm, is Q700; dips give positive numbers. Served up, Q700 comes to 0.70 nm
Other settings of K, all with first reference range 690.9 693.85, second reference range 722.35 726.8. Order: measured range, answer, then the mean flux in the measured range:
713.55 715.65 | 0.198 mag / 11.8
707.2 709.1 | 0.210 mag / 11.4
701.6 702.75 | 0.217 mag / 11.1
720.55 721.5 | 0.178 mag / 12.3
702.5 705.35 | 0.165 mag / 11.7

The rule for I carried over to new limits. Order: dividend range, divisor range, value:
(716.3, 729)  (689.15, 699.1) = 1.16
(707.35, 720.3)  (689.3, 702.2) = 0.98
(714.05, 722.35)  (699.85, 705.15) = 1.07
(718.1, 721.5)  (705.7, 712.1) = 1.04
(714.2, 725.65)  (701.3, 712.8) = 1.11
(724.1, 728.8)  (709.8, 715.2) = 1.42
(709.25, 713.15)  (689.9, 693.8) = 0.95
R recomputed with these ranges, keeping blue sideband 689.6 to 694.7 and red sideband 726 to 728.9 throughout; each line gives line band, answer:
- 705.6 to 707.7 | 0.494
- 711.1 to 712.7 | 0.387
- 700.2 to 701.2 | 0.156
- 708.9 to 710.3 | 0.337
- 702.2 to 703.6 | 0.330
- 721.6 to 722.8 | 0.296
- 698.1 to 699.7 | 0.264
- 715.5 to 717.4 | 0.504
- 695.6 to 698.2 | 0.256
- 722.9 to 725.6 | 0.531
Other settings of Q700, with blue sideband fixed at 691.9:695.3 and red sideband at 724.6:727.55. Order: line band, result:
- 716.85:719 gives 0.46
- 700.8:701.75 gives 0.11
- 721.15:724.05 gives 0.43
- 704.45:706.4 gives 0.26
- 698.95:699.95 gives 0.11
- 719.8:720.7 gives 0.22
